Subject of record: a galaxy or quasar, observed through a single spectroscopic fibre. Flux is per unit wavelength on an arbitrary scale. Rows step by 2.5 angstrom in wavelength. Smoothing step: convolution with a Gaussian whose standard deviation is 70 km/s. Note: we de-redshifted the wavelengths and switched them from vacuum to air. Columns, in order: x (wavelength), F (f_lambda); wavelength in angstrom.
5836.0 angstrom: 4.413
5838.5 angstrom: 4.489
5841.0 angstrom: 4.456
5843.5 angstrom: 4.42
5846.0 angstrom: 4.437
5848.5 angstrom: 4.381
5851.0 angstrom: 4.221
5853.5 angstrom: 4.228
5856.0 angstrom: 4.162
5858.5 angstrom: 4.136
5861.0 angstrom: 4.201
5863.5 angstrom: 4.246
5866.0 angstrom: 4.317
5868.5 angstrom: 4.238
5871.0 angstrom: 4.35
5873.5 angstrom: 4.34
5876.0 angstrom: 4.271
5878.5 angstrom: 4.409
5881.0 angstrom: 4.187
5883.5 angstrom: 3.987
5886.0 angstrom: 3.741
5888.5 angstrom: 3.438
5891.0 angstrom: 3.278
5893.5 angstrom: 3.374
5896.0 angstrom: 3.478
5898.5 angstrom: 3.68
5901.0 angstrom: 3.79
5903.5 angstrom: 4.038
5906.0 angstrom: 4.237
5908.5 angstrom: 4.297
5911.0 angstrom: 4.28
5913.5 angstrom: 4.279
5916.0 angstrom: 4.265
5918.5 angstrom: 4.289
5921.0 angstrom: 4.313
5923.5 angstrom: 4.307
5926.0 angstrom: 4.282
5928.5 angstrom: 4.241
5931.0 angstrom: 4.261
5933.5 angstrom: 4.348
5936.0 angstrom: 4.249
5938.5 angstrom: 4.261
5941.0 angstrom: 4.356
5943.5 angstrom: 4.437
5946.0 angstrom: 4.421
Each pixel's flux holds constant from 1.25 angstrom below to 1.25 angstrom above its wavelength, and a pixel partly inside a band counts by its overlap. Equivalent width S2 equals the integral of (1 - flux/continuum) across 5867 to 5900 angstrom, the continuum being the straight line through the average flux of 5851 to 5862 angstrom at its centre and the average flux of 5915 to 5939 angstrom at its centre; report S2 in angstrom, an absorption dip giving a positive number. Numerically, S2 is 2.5 angstrom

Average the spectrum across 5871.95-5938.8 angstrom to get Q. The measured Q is 4.07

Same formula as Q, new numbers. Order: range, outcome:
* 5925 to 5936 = 4.28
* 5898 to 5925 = 4.18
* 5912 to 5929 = 4.28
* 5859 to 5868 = 4.24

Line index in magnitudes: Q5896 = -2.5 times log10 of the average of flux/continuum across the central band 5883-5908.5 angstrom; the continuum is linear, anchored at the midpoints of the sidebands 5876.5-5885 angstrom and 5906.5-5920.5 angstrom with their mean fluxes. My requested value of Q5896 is 0.14 mag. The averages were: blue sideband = 4.19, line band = 3.72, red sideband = 4.28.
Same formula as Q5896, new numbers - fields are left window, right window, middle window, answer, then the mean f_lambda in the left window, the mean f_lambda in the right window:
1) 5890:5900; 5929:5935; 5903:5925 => -0.10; 3.47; 4.29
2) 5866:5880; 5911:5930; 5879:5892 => 0.14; 4.32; 4.28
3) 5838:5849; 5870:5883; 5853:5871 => 0.03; 4.44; 4.29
